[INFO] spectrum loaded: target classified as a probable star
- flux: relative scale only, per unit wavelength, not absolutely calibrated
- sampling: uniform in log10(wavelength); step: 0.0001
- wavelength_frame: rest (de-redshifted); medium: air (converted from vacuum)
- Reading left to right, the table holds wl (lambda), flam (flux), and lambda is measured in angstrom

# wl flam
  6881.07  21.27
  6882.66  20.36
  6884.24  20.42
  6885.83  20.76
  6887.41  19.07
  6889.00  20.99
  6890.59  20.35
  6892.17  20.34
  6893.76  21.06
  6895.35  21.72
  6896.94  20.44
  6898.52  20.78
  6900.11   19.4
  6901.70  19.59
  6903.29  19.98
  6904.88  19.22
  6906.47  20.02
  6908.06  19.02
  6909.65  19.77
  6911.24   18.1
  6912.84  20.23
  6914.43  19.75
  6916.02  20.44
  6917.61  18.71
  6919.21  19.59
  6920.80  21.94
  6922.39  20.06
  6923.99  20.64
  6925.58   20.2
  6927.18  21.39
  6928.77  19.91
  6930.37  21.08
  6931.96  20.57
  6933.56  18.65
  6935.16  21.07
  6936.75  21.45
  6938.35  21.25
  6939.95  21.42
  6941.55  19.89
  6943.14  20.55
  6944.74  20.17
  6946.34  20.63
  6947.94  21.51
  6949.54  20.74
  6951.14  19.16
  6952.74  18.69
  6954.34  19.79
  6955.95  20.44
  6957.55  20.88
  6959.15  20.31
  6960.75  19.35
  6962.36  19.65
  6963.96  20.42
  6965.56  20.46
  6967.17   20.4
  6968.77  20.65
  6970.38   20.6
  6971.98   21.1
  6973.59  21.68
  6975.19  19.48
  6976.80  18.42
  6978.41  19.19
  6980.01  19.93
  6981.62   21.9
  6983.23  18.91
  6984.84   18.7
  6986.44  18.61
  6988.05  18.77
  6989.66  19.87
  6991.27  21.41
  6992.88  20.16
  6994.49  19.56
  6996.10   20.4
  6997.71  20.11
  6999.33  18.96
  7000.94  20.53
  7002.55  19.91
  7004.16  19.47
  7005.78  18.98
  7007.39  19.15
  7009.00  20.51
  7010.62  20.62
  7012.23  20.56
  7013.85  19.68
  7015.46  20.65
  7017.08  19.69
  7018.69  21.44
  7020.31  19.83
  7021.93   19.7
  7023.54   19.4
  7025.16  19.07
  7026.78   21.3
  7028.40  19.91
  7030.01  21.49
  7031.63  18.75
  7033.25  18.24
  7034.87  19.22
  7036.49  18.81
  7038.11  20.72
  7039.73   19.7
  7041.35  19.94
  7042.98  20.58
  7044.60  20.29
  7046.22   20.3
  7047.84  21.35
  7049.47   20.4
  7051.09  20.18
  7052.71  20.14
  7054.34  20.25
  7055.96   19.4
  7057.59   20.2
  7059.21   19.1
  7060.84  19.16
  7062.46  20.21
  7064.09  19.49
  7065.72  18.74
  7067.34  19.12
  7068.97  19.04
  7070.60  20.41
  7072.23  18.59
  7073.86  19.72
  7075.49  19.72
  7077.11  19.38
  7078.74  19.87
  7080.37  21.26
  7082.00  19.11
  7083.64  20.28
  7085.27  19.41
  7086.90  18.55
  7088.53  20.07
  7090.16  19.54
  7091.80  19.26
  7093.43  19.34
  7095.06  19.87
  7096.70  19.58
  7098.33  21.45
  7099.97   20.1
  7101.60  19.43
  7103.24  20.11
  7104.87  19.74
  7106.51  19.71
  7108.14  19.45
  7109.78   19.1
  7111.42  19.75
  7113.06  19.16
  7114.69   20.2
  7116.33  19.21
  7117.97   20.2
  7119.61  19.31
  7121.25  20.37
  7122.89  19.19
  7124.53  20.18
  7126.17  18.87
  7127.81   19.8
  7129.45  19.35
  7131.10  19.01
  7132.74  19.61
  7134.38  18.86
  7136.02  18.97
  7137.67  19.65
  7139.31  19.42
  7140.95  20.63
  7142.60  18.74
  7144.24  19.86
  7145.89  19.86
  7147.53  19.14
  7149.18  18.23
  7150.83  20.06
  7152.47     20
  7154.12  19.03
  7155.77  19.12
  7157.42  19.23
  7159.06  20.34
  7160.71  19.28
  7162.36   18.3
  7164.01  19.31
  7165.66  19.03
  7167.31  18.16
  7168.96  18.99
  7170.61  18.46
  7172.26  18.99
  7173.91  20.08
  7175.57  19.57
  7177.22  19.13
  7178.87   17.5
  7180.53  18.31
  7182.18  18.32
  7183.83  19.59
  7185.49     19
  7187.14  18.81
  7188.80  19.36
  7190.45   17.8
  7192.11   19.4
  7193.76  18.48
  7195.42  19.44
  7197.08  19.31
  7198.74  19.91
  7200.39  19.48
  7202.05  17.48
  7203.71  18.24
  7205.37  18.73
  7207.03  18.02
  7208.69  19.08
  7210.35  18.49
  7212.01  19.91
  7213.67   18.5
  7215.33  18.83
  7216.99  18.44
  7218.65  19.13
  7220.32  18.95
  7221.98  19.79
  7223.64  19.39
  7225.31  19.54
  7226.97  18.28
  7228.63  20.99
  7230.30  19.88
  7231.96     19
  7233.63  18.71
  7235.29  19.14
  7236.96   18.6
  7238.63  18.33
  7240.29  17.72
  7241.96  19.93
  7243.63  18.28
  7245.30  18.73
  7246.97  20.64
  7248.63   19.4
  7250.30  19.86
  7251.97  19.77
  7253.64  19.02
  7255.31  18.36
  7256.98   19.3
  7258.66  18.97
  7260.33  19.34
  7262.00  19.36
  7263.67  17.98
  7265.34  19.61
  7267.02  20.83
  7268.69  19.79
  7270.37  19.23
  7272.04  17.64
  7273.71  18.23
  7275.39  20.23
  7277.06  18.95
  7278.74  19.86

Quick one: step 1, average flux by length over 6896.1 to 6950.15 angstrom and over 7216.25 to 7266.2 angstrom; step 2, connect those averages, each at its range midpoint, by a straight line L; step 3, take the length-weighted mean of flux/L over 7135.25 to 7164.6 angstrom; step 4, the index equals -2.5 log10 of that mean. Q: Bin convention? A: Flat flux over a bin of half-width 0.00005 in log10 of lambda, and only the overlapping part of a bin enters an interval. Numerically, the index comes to 0.00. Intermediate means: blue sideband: 20.2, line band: 19.4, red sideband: 19.1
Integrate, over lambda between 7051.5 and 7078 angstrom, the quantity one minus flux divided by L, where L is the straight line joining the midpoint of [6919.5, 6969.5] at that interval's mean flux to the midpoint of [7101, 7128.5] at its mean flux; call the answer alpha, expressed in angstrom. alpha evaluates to 0.42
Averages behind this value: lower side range 20.4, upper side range 19.6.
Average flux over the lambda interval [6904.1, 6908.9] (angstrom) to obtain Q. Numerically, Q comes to 19.4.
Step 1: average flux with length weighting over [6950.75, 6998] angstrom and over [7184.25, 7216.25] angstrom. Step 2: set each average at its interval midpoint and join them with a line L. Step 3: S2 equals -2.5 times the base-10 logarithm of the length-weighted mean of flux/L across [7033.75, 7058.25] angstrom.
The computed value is -0.025 mag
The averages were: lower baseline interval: 20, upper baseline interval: 18.9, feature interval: 20.1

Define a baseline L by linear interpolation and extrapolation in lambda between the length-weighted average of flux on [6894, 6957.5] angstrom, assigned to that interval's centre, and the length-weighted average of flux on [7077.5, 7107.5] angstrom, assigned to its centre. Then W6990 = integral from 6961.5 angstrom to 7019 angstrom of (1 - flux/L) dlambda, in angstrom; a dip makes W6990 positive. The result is 0.2 angstrom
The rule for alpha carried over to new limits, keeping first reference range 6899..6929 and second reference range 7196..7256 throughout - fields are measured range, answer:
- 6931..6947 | -0.6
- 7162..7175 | 0.2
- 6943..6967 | -0.5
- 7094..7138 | -0.6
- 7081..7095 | 0.0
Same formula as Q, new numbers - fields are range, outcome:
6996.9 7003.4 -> 19.9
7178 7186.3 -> 18.5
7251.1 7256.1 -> 19.1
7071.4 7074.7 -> 19.1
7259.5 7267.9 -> 19.4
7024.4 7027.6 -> 20.2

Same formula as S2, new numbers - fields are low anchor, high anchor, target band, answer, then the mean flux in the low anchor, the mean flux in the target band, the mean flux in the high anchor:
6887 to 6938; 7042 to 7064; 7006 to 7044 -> 0.01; 20.2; 19.9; 20.1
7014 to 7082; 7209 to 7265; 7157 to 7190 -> 0.02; 19.9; 19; 19.1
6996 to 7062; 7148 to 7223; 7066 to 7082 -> 0.00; 20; 19.6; 19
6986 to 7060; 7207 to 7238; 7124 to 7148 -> 0.00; 19.9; 19.5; 19.1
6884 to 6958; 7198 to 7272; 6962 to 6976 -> -0.02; 20.2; 20.5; 19.1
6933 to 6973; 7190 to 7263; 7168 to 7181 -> 0.02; 20.4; 18.9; 19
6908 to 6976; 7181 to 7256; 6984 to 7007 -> 0.02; 20.3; 19.7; 19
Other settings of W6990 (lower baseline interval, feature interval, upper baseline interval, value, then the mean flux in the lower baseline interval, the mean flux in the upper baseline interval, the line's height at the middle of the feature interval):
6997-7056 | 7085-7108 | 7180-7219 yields -0.2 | 20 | 18.8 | 19.5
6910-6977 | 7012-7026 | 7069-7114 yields 0.0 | 20.3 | 19.7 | 20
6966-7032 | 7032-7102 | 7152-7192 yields -0.5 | 20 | 19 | 19.6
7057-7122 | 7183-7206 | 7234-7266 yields 0.4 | 19.7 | 19.1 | 19.3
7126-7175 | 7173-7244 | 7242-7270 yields 1.3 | 19.3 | 19.3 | 19.3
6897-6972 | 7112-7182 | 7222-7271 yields 0.9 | 20.2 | 19.2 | 19.6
